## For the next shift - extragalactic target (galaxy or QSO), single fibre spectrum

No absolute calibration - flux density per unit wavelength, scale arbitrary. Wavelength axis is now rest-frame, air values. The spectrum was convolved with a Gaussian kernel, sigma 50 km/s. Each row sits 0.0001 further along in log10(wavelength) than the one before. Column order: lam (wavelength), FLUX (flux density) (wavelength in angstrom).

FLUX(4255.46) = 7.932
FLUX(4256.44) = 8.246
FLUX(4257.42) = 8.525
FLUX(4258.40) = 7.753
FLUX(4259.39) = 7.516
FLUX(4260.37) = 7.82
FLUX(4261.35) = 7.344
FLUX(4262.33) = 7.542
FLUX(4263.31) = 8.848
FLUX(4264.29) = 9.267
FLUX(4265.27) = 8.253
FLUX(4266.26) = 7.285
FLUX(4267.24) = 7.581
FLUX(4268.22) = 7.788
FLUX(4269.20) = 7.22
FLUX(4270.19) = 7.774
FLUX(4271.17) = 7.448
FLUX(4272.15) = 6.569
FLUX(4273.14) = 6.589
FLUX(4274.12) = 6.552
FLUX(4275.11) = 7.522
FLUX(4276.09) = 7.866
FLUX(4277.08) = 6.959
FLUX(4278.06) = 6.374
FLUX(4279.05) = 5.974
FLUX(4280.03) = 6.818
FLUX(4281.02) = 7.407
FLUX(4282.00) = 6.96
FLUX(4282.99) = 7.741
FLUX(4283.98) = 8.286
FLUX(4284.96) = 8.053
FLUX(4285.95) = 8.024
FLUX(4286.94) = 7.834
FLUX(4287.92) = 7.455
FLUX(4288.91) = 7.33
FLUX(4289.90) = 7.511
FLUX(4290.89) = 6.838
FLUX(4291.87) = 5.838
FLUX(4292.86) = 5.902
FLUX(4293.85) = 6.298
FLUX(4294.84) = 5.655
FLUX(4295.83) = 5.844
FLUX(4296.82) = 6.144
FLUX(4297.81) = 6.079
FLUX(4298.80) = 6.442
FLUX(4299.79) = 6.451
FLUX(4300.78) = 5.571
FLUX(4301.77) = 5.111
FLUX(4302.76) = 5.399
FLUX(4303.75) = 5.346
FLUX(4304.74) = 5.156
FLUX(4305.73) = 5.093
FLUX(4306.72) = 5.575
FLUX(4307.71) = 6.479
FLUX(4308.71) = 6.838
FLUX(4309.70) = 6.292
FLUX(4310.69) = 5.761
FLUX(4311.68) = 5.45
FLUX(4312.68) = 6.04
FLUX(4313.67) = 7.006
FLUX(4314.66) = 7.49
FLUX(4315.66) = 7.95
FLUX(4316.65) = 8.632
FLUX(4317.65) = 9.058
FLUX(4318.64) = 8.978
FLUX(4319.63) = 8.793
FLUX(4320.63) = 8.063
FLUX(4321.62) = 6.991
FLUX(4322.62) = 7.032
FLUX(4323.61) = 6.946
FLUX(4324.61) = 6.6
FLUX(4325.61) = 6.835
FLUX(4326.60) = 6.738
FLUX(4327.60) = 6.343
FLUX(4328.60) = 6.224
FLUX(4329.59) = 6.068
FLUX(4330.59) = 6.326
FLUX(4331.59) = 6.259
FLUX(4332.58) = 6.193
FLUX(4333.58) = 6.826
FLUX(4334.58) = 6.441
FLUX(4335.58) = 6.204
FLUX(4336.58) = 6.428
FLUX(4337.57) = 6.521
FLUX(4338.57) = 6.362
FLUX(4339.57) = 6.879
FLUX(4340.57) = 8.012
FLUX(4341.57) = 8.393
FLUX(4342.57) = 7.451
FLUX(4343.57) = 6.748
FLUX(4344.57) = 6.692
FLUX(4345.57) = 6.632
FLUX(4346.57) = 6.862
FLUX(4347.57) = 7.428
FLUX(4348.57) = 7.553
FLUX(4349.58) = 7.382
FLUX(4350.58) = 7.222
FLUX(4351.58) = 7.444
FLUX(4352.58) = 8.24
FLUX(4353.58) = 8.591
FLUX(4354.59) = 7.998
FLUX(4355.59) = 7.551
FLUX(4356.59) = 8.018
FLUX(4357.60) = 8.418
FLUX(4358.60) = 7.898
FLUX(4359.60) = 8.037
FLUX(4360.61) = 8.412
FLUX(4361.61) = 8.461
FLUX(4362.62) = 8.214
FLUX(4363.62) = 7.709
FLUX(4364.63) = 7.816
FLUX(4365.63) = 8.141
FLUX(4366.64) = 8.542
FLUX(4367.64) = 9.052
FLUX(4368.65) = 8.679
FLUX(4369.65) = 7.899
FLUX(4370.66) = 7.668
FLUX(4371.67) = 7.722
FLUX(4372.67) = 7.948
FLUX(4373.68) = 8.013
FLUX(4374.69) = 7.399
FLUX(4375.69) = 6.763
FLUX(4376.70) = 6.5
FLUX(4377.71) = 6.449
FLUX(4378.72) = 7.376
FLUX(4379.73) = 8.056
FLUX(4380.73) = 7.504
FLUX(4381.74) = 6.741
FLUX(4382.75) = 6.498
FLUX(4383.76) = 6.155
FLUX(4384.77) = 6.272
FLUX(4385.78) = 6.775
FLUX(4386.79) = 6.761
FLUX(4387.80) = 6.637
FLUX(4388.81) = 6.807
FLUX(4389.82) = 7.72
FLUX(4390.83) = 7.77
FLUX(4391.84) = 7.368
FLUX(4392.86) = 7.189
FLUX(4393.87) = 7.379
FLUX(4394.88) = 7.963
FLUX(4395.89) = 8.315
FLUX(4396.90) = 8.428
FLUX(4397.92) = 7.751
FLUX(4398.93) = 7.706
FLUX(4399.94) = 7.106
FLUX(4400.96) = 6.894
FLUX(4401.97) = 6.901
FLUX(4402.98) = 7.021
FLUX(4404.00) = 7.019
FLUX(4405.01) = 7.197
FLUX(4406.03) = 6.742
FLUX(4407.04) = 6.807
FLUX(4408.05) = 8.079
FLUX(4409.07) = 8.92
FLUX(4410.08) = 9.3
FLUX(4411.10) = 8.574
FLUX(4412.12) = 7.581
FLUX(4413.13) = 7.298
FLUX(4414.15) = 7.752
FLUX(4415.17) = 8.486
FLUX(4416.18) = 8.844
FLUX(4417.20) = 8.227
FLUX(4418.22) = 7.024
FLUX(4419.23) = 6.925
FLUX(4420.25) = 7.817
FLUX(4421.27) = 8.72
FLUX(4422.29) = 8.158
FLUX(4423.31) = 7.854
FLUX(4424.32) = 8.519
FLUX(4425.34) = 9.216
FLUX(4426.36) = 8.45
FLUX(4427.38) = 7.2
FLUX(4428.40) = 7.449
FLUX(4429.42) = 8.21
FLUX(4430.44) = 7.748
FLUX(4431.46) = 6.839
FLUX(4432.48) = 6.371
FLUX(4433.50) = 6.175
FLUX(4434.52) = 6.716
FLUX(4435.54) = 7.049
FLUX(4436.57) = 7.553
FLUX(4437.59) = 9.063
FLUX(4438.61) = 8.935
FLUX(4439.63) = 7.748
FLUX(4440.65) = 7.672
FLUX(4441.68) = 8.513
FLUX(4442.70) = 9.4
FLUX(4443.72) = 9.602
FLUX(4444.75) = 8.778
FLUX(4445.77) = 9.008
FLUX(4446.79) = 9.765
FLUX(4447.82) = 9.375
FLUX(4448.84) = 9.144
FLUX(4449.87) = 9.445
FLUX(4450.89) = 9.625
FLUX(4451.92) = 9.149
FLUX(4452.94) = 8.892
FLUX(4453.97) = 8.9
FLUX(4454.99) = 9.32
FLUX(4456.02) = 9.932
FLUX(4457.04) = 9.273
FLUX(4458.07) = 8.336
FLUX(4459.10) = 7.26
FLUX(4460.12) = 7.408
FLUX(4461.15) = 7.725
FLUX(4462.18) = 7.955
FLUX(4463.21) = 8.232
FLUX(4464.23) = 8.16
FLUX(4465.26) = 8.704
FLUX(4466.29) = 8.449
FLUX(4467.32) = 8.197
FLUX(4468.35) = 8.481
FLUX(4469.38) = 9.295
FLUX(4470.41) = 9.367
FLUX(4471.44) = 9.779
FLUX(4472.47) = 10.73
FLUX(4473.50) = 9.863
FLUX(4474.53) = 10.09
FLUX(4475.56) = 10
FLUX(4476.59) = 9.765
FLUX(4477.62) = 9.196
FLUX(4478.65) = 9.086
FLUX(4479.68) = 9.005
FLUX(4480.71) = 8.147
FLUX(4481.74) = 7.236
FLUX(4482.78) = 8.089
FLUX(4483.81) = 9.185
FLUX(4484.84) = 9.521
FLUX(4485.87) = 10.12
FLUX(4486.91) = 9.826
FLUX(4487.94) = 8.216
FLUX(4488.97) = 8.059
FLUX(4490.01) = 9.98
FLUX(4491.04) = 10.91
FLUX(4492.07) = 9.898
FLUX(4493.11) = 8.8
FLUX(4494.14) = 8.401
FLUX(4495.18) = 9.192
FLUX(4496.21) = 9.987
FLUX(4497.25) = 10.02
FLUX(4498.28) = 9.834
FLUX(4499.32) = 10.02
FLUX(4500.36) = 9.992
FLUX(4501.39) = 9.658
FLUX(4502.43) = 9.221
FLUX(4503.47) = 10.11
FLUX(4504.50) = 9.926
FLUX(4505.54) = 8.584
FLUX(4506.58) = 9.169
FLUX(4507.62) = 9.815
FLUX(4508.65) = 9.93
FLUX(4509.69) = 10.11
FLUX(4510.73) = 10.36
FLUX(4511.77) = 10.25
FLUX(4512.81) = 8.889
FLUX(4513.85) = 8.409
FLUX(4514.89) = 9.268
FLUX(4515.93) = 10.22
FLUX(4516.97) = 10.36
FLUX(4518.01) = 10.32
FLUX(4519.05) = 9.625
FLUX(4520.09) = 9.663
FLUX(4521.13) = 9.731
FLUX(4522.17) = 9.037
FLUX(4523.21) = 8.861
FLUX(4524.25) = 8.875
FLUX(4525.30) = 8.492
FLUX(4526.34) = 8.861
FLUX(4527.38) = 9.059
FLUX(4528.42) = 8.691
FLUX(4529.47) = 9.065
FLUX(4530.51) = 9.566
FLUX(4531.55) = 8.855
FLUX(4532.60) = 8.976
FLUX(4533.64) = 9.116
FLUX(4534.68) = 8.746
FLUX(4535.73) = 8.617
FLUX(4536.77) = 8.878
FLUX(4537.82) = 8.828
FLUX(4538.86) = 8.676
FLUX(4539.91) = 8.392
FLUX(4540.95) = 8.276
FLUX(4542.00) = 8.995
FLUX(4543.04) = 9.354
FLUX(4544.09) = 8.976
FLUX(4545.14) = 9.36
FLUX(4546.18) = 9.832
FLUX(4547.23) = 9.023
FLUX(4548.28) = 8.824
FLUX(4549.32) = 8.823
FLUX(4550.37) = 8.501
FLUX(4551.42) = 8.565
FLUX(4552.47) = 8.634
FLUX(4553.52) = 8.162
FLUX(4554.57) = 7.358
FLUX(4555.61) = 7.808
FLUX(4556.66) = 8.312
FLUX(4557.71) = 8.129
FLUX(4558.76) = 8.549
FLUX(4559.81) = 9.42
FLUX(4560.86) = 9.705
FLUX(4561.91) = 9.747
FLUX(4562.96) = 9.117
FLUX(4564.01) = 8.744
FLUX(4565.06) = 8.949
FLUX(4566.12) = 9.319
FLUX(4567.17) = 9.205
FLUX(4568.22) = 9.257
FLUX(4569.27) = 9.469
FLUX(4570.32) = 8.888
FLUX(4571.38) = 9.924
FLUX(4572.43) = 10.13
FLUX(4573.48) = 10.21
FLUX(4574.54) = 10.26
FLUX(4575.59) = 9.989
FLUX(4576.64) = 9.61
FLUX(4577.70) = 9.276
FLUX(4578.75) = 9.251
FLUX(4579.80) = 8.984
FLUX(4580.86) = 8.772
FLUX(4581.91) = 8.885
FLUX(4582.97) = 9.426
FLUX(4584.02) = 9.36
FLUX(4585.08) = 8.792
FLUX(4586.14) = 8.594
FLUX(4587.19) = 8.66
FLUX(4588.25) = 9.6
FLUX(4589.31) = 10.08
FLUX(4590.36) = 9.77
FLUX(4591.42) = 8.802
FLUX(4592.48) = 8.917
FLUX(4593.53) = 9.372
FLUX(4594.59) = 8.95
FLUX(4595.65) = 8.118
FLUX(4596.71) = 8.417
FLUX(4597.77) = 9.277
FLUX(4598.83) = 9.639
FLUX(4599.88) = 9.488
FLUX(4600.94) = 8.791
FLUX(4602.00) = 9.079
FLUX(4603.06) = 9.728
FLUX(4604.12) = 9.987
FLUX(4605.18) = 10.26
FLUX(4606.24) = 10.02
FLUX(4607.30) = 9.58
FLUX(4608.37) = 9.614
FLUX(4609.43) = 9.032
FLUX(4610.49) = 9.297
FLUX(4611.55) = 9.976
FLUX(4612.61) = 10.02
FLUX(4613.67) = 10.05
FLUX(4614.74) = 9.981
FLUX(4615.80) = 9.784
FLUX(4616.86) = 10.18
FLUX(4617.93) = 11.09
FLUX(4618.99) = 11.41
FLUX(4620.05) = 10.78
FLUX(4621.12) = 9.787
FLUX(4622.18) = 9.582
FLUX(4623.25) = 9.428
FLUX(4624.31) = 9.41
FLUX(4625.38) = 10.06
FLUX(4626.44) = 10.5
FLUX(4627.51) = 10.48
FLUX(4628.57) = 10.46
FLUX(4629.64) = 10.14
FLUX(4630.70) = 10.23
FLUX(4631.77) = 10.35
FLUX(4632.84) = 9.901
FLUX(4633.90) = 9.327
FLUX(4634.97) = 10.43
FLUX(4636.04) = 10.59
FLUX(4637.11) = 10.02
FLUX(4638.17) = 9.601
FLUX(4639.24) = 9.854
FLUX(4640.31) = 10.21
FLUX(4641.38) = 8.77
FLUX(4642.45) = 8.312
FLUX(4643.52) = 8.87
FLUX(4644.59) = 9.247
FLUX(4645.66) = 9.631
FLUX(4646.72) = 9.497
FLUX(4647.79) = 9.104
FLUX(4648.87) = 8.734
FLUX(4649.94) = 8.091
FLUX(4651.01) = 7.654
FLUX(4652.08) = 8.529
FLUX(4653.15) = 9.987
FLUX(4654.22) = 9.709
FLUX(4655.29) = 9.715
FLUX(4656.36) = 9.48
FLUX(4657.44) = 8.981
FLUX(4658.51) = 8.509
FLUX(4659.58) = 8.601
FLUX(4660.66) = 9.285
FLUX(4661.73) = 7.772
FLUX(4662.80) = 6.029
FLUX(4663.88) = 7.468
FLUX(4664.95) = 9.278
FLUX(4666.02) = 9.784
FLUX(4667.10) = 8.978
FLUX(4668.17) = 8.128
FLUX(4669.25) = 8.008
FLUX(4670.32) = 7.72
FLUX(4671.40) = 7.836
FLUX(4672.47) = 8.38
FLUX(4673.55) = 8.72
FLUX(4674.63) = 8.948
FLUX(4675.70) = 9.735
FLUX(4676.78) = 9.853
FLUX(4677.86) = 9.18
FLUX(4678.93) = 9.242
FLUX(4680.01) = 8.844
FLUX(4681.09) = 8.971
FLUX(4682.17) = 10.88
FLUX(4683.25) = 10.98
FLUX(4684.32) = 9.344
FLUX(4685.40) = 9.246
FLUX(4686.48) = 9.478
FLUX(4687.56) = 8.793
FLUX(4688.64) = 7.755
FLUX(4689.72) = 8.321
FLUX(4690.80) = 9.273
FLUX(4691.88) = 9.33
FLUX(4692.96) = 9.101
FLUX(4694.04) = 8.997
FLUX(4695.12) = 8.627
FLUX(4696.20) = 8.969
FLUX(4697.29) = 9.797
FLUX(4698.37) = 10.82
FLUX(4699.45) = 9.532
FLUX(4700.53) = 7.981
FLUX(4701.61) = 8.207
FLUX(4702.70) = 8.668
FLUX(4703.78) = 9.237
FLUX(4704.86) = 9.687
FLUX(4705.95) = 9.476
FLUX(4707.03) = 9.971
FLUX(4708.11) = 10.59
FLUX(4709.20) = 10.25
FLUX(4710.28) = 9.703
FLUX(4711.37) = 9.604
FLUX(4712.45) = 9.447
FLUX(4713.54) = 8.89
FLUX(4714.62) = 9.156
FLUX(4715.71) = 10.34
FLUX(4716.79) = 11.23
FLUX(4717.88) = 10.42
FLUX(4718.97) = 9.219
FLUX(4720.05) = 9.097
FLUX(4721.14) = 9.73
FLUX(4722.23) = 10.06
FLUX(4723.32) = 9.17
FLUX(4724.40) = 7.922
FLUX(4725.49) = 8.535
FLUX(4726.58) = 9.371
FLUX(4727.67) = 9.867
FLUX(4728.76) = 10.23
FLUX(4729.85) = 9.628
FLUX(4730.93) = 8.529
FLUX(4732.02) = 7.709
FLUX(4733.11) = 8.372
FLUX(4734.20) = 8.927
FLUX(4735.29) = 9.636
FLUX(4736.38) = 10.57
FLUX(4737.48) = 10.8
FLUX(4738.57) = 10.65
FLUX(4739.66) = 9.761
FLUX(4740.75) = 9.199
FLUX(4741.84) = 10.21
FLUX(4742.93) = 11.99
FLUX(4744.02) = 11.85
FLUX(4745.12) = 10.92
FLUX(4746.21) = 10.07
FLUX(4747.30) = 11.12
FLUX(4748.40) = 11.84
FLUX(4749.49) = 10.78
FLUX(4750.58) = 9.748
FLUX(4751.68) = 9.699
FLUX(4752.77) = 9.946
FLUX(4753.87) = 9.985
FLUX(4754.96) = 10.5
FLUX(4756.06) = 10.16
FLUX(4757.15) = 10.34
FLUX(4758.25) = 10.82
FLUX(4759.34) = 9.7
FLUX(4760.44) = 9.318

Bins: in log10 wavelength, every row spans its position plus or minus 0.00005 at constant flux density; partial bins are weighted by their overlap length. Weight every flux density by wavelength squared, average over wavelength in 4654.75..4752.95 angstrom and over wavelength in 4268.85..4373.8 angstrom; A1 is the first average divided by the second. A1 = 1.57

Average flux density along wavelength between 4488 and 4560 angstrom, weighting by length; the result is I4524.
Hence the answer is 9.17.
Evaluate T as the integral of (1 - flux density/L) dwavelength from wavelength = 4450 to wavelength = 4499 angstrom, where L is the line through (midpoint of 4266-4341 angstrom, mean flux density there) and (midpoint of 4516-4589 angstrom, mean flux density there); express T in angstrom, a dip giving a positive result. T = -4.05 angstrom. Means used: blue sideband 6.8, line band 9.06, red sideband 9.09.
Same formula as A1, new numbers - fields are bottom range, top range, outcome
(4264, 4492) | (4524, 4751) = 1.36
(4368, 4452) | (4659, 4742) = 1.35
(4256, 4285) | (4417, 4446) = 1.14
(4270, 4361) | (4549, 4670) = 1.53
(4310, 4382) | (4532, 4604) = 1.36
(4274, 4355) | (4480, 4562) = 1.46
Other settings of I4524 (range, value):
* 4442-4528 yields 9.24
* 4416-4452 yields 8.21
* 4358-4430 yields 7.68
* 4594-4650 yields 9.69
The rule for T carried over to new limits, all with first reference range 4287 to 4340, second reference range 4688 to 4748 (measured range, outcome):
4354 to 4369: -2.7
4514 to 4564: -4.4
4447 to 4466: -2.7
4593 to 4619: -2.6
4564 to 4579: -1.8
